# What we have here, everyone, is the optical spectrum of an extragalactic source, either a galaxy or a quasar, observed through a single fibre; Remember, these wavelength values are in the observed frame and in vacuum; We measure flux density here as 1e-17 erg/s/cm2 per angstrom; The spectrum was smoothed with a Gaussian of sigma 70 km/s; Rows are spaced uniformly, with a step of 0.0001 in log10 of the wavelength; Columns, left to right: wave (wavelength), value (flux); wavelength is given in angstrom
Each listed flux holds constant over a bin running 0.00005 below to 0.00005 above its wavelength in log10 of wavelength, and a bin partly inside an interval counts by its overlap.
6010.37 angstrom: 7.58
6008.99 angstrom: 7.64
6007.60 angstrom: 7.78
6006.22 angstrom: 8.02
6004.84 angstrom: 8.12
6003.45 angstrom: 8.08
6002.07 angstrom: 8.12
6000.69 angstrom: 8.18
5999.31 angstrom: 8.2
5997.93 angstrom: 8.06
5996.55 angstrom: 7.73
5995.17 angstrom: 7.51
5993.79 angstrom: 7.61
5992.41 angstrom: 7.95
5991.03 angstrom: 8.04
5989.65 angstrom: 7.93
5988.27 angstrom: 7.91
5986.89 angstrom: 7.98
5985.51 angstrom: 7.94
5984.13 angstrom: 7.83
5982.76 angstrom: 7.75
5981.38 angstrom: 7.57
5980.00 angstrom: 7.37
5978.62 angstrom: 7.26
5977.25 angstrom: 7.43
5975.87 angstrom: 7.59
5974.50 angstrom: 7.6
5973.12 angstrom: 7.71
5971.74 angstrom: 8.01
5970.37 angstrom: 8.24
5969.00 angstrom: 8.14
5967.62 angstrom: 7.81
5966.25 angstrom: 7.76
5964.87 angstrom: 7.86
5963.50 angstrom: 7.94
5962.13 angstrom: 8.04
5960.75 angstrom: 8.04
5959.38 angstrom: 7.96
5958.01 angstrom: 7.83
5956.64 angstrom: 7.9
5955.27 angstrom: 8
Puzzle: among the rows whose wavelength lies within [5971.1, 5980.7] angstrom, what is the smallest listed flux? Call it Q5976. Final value 7.26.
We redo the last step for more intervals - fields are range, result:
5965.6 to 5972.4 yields 7.76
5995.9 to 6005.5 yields 7.73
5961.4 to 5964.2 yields 7.94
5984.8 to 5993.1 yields 7.91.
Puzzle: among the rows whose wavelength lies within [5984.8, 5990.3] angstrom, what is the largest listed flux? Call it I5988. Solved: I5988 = 7.98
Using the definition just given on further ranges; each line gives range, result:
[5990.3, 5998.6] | 8.06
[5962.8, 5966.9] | 7.94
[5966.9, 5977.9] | 8.24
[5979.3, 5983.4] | 7.75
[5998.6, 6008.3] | 8.2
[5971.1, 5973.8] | 8.01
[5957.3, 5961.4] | 8.04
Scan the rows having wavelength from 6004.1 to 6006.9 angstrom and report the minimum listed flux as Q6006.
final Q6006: 8.02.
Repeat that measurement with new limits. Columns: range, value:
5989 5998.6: 7.51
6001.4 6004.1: 8.08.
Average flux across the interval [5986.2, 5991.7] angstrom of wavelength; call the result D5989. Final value 7.96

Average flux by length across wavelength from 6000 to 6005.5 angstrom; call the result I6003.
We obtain 8.12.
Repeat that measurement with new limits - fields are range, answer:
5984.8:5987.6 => 7.94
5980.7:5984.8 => 7.73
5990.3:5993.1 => 7.99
